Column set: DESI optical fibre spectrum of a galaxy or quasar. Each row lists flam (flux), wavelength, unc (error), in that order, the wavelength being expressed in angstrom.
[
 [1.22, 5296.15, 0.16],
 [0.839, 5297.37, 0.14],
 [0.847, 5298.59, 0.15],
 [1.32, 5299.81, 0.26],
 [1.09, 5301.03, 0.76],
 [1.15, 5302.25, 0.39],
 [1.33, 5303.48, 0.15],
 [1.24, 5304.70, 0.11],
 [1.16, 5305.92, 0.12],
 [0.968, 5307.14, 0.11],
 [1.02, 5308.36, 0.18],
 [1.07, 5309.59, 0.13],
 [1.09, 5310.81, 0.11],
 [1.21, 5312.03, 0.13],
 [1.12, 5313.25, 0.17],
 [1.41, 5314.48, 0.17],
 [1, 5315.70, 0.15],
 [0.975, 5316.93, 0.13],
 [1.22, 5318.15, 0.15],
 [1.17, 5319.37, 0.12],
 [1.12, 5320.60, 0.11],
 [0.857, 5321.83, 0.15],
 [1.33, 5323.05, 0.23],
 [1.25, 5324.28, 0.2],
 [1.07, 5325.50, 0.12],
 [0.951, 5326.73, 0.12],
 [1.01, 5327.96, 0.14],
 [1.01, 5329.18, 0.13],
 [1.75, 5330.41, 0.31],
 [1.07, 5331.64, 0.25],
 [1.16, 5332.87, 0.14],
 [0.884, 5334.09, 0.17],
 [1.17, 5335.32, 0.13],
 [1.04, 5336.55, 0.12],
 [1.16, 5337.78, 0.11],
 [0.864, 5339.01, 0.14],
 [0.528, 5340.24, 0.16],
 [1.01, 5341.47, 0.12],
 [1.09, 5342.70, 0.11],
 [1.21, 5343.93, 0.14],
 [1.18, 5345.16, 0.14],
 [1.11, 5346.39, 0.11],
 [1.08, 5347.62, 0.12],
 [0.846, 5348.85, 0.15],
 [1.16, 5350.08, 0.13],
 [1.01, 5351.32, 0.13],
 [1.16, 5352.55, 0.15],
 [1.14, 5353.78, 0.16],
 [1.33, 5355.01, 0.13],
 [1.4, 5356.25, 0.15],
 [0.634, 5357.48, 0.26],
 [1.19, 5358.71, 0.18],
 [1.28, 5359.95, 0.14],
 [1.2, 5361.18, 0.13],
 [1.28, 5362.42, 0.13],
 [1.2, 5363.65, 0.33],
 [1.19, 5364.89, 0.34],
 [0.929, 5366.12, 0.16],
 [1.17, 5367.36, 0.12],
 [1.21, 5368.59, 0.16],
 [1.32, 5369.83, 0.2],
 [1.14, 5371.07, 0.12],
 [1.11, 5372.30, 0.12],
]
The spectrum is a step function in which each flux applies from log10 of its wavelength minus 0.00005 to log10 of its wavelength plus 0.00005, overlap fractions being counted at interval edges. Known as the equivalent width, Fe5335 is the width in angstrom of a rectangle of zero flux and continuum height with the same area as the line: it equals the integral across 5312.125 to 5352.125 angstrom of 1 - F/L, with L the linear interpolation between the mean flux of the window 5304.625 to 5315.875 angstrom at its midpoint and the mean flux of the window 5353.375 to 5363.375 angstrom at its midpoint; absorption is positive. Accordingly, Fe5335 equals 2.19 angstrom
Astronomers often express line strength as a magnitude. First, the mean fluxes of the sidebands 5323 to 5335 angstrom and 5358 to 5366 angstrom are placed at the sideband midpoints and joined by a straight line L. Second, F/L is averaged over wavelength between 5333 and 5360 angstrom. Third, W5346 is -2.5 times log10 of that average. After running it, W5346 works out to 0.10 mag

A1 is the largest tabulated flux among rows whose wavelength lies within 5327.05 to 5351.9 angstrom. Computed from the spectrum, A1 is 1.75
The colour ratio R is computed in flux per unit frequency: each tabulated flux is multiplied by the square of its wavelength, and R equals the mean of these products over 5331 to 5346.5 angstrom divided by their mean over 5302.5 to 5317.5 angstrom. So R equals 0.92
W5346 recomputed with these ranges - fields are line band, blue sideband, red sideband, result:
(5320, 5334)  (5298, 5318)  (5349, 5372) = 0.00 mag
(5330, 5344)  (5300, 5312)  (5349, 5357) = 0.09 mag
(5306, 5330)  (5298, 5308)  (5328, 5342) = -0.01 mag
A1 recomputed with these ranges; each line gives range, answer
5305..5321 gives 1.41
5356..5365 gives 1.4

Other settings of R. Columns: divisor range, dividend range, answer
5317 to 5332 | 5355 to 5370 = 1.03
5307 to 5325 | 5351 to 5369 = 1.05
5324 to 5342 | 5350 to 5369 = 1.10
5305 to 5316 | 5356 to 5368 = 1.03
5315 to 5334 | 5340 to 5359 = 0.97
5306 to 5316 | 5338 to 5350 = 0.91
